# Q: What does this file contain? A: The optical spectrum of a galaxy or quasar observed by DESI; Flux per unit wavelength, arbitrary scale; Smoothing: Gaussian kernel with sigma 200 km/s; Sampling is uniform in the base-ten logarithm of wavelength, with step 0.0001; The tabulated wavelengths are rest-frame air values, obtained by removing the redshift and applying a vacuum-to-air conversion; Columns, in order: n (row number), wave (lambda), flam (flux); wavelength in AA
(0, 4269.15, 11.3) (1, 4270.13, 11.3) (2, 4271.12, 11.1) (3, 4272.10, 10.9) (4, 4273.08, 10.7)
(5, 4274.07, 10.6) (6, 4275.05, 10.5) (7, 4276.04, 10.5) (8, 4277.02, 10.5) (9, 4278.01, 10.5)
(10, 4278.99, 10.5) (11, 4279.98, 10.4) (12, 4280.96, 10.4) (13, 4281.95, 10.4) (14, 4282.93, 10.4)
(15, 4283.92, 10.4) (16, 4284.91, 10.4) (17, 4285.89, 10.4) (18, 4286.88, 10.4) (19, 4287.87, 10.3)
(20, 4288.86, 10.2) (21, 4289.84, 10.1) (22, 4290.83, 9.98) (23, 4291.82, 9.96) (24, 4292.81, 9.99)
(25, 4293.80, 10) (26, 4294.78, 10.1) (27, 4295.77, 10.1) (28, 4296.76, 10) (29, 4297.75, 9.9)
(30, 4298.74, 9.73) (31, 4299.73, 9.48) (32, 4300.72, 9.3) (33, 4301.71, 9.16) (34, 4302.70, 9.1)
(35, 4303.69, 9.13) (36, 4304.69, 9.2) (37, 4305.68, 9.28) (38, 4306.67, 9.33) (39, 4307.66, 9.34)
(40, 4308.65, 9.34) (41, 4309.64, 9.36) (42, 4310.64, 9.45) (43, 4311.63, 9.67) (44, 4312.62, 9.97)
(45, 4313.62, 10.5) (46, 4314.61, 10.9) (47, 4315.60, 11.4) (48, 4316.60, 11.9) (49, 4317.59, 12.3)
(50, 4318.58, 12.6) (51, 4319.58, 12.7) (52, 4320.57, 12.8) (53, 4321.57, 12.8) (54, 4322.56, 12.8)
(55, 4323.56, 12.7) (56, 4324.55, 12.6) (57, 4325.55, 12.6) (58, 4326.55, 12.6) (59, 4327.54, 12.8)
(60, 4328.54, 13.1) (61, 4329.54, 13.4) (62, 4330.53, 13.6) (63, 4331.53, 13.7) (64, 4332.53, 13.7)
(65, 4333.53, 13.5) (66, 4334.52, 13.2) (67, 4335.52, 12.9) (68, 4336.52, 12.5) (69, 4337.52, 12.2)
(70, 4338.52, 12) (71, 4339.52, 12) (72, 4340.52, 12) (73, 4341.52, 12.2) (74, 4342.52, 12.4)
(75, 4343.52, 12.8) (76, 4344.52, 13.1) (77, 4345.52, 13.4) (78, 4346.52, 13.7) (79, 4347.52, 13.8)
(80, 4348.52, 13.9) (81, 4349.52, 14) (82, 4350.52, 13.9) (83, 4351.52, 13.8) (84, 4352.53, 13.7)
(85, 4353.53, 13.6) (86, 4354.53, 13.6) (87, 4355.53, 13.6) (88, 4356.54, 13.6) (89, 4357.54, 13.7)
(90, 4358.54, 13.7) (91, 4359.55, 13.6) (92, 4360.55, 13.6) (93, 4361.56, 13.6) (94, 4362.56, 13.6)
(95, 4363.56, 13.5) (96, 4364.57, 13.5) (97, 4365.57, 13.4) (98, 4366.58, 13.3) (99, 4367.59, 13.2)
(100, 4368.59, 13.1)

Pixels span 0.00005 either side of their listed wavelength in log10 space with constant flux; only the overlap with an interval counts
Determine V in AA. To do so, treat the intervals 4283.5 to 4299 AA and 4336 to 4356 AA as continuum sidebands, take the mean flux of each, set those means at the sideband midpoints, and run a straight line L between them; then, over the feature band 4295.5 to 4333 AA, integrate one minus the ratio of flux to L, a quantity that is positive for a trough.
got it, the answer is 1.0 AA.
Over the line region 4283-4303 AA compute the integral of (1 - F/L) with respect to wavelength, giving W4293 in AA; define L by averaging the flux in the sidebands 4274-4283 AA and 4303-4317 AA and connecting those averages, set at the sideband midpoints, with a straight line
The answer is 0.5 AA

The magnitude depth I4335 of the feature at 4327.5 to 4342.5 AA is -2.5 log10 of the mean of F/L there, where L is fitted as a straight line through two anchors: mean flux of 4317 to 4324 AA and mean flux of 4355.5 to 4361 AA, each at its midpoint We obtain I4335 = 0.017 mag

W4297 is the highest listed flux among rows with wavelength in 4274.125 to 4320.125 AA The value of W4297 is 12.7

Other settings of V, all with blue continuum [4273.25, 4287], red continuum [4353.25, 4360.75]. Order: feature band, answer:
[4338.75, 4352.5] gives 0.0 AA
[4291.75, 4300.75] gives 1.0 AA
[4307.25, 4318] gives 1.3 AA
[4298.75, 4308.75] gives 1.9 AA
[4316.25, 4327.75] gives -0.4 AA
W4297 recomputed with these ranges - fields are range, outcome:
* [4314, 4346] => 13.7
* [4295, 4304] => 10.1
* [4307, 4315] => 10.9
